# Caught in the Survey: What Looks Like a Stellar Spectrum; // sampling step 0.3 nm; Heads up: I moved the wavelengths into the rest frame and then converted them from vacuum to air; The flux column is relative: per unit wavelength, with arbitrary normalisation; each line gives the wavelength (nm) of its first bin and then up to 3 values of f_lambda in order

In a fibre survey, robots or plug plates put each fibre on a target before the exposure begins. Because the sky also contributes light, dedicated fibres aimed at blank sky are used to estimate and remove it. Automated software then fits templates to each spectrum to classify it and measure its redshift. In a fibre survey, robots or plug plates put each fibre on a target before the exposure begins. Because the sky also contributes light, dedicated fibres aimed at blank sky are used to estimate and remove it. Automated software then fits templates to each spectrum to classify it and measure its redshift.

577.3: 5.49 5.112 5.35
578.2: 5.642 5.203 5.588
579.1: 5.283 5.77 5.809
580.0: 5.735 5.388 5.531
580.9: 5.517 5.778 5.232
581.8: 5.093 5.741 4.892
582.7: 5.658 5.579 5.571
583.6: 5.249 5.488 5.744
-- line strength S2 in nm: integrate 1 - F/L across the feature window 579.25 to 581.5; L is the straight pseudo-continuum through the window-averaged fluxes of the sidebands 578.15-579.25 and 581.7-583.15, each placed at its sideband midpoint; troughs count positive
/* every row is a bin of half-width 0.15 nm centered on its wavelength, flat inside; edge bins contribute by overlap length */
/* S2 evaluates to -0.09 nm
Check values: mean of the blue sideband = 5.41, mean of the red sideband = 5.4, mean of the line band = 5.62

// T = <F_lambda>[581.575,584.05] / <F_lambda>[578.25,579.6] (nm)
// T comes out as 0.98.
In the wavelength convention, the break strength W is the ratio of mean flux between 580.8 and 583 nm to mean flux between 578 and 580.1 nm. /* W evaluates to 0.97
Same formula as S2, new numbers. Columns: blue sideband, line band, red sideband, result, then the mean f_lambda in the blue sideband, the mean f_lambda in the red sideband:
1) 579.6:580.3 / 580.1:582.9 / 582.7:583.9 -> 0.08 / 5.69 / 5.49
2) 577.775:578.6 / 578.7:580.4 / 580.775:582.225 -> -0.05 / 5.41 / 5.47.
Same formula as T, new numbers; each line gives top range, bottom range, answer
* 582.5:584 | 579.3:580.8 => 0.97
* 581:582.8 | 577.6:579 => 1.00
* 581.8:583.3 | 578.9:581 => 0.98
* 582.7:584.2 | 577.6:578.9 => 1.02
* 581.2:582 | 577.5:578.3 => 0.99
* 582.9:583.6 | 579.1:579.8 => 0.97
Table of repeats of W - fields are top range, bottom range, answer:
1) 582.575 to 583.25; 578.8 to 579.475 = 1.02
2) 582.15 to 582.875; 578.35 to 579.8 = 0.97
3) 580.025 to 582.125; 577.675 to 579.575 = 1.00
